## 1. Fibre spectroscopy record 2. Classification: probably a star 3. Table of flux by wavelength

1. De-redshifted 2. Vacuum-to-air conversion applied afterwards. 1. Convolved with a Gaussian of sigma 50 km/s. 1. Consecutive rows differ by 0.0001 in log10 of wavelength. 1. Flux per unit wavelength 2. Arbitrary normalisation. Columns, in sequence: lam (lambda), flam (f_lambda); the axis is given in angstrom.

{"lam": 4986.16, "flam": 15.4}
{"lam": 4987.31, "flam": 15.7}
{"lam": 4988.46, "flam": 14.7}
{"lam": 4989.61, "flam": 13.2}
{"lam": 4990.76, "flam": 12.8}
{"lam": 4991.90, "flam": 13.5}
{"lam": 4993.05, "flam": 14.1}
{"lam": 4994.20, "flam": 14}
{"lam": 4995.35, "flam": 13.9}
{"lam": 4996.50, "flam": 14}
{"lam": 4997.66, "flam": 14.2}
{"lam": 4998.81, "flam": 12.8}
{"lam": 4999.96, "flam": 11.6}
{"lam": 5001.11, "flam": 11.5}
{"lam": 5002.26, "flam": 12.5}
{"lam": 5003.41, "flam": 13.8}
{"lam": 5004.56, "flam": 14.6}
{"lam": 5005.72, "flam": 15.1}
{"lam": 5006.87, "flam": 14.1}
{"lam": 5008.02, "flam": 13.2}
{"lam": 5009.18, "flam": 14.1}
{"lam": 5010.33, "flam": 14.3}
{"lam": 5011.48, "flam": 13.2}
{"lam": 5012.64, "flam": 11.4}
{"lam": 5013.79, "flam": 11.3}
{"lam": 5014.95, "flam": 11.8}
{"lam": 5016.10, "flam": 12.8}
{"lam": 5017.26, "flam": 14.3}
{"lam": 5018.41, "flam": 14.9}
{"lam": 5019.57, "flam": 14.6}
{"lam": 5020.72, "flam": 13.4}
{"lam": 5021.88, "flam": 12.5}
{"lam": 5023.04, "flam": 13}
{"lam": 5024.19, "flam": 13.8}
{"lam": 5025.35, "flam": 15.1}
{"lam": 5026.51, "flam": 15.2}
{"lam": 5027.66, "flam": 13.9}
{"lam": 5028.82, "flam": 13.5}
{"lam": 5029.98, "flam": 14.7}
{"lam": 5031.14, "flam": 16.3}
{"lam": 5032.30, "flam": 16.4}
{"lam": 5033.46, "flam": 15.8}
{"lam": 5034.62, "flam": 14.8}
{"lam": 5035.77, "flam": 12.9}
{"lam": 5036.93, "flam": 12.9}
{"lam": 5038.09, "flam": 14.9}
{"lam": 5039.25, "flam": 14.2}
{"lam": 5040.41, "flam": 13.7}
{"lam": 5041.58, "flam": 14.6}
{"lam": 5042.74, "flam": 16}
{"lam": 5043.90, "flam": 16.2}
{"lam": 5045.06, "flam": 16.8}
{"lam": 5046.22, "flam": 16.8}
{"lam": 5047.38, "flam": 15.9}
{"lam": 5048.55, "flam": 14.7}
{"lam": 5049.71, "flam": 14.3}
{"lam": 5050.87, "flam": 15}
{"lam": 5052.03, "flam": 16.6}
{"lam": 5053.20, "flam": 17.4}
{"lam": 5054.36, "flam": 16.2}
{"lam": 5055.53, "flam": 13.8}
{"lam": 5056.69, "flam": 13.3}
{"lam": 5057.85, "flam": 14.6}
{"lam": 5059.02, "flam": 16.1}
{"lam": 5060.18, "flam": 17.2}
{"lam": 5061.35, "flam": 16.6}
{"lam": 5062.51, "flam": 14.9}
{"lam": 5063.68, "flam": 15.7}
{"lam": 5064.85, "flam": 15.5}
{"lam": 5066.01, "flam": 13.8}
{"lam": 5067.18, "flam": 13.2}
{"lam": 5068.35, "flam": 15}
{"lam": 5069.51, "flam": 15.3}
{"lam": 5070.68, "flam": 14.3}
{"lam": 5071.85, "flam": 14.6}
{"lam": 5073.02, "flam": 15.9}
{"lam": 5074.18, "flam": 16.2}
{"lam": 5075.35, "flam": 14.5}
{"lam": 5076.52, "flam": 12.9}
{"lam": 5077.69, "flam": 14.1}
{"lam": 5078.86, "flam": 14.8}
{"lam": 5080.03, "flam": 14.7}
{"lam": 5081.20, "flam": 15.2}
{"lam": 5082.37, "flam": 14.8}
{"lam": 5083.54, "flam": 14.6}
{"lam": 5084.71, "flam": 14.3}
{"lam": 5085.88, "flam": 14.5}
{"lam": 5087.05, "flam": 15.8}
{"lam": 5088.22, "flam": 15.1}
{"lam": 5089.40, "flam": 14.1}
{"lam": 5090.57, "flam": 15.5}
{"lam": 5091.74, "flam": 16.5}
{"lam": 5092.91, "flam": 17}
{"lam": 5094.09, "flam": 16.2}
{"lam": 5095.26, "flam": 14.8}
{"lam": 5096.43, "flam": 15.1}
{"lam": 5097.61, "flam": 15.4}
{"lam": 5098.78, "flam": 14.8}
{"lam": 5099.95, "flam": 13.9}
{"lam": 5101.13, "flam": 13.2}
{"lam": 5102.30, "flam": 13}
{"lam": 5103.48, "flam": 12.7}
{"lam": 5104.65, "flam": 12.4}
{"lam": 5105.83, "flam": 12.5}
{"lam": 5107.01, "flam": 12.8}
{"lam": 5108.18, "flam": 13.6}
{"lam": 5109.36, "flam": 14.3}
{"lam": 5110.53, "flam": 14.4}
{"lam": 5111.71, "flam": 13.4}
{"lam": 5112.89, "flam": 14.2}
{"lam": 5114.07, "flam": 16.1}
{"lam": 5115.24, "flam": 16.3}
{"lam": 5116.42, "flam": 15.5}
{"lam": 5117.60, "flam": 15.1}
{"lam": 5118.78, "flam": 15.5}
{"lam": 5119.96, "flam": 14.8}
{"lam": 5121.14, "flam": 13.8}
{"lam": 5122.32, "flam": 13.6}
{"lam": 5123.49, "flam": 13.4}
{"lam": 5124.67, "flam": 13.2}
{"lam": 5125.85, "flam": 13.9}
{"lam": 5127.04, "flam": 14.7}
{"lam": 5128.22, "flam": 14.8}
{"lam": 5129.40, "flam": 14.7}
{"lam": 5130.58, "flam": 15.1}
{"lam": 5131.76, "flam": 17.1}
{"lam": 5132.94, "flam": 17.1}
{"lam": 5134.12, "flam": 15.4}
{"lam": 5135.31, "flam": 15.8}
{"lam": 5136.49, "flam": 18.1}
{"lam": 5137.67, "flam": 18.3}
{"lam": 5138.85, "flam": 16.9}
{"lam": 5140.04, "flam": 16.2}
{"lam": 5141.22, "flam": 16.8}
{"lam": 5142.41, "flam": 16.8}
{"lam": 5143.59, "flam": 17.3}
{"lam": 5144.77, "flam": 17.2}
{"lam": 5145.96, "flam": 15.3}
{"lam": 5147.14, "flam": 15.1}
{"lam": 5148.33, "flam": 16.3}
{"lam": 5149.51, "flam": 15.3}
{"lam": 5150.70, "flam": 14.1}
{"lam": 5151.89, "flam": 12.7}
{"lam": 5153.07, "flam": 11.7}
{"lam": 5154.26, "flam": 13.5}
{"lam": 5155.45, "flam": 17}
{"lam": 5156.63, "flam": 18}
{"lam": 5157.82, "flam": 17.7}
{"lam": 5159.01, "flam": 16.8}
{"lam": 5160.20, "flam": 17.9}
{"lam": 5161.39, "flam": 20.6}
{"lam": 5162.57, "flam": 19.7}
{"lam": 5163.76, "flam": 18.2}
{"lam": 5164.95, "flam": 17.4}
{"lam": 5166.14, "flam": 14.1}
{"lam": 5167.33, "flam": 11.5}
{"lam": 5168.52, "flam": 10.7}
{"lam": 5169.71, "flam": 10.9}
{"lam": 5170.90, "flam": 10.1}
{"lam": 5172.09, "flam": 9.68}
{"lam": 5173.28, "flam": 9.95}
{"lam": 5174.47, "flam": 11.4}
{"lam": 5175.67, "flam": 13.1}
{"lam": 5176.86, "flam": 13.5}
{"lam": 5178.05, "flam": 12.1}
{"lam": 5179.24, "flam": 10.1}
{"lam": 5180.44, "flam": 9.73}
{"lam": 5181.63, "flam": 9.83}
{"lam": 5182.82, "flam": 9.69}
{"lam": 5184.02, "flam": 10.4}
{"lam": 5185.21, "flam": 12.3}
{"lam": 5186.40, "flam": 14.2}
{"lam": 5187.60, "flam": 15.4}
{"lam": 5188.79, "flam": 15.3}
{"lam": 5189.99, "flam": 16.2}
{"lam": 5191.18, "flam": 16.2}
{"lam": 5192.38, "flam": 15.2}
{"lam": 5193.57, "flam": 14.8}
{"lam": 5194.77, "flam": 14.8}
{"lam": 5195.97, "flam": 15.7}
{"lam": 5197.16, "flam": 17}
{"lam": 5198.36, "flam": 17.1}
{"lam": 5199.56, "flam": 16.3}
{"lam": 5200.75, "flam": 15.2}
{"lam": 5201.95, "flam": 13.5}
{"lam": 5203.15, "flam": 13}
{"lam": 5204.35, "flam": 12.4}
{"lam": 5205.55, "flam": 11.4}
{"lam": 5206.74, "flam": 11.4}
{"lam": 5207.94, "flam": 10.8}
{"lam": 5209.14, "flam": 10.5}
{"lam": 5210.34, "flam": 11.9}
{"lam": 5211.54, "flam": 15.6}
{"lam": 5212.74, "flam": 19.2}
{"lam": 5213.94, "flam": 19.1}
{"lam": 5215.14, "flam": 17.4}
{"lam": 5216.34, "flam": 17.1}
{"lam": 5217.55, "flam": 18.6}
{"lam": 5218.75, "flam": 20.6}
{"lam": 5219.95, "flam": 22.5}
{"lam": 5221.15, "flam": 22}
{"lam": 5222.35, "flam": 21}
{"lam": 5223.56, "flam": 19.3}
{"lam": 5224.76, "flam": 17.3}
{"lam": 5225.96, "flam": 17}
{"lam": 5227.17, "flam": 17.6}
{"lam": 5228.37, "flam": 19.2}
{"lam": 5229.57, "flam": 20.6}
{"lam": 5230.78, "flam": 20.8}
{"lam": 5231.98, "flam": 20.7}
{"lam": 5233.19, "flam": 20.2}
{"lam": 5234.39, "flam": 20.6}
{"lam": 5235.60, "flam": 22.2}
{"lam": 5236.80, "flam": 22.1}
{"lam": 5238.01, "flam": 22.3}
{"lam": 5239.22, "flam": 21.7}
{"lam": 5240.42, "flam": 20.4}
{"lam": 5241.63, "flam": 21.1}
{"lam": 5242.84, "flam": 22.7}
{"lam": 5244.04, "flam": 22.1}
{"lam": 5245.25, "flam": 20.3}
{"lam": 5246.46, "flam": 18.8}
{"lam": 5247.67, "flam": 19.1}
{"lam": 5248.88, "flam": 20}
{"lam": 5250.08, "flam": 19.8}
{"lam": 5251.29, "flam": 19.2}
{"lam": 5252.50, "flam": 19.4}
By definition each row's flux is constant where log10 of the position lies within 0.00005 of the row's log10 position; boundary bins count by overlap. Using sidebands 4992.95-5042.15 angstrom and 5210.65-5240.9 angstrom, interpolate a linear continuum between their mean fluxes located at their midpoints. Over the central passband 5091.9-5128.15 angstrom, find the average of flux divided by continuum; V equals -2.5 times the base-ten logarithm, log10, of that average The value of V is 0.15 mag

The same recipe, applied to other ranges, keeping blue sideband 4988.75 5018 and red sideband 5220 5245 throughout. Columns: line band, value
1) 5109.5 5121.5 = 0.13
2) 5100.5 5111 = 0.25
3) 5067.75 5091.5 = 0.06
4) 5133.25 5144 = 0.05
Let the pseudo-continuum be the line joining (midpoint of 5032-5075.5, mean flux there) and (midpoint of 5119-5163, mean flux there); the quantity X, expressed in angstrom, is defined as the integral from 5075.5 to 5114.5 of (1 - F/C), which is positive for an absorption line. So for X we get 2.6 angstrom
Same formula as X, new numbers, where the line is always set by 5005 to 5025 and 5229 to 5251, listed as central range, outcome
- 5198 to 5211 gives 4.4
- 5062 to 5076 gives 0.3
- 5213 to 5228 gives 0.8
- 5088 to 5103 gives 1.0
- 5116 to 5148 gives 3.1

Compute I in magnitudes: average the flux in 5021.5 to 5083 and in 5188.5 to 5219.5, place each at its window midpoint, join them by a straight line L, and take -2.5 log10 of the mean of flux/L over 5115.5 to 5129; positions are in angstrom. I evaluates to 0.05 mag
